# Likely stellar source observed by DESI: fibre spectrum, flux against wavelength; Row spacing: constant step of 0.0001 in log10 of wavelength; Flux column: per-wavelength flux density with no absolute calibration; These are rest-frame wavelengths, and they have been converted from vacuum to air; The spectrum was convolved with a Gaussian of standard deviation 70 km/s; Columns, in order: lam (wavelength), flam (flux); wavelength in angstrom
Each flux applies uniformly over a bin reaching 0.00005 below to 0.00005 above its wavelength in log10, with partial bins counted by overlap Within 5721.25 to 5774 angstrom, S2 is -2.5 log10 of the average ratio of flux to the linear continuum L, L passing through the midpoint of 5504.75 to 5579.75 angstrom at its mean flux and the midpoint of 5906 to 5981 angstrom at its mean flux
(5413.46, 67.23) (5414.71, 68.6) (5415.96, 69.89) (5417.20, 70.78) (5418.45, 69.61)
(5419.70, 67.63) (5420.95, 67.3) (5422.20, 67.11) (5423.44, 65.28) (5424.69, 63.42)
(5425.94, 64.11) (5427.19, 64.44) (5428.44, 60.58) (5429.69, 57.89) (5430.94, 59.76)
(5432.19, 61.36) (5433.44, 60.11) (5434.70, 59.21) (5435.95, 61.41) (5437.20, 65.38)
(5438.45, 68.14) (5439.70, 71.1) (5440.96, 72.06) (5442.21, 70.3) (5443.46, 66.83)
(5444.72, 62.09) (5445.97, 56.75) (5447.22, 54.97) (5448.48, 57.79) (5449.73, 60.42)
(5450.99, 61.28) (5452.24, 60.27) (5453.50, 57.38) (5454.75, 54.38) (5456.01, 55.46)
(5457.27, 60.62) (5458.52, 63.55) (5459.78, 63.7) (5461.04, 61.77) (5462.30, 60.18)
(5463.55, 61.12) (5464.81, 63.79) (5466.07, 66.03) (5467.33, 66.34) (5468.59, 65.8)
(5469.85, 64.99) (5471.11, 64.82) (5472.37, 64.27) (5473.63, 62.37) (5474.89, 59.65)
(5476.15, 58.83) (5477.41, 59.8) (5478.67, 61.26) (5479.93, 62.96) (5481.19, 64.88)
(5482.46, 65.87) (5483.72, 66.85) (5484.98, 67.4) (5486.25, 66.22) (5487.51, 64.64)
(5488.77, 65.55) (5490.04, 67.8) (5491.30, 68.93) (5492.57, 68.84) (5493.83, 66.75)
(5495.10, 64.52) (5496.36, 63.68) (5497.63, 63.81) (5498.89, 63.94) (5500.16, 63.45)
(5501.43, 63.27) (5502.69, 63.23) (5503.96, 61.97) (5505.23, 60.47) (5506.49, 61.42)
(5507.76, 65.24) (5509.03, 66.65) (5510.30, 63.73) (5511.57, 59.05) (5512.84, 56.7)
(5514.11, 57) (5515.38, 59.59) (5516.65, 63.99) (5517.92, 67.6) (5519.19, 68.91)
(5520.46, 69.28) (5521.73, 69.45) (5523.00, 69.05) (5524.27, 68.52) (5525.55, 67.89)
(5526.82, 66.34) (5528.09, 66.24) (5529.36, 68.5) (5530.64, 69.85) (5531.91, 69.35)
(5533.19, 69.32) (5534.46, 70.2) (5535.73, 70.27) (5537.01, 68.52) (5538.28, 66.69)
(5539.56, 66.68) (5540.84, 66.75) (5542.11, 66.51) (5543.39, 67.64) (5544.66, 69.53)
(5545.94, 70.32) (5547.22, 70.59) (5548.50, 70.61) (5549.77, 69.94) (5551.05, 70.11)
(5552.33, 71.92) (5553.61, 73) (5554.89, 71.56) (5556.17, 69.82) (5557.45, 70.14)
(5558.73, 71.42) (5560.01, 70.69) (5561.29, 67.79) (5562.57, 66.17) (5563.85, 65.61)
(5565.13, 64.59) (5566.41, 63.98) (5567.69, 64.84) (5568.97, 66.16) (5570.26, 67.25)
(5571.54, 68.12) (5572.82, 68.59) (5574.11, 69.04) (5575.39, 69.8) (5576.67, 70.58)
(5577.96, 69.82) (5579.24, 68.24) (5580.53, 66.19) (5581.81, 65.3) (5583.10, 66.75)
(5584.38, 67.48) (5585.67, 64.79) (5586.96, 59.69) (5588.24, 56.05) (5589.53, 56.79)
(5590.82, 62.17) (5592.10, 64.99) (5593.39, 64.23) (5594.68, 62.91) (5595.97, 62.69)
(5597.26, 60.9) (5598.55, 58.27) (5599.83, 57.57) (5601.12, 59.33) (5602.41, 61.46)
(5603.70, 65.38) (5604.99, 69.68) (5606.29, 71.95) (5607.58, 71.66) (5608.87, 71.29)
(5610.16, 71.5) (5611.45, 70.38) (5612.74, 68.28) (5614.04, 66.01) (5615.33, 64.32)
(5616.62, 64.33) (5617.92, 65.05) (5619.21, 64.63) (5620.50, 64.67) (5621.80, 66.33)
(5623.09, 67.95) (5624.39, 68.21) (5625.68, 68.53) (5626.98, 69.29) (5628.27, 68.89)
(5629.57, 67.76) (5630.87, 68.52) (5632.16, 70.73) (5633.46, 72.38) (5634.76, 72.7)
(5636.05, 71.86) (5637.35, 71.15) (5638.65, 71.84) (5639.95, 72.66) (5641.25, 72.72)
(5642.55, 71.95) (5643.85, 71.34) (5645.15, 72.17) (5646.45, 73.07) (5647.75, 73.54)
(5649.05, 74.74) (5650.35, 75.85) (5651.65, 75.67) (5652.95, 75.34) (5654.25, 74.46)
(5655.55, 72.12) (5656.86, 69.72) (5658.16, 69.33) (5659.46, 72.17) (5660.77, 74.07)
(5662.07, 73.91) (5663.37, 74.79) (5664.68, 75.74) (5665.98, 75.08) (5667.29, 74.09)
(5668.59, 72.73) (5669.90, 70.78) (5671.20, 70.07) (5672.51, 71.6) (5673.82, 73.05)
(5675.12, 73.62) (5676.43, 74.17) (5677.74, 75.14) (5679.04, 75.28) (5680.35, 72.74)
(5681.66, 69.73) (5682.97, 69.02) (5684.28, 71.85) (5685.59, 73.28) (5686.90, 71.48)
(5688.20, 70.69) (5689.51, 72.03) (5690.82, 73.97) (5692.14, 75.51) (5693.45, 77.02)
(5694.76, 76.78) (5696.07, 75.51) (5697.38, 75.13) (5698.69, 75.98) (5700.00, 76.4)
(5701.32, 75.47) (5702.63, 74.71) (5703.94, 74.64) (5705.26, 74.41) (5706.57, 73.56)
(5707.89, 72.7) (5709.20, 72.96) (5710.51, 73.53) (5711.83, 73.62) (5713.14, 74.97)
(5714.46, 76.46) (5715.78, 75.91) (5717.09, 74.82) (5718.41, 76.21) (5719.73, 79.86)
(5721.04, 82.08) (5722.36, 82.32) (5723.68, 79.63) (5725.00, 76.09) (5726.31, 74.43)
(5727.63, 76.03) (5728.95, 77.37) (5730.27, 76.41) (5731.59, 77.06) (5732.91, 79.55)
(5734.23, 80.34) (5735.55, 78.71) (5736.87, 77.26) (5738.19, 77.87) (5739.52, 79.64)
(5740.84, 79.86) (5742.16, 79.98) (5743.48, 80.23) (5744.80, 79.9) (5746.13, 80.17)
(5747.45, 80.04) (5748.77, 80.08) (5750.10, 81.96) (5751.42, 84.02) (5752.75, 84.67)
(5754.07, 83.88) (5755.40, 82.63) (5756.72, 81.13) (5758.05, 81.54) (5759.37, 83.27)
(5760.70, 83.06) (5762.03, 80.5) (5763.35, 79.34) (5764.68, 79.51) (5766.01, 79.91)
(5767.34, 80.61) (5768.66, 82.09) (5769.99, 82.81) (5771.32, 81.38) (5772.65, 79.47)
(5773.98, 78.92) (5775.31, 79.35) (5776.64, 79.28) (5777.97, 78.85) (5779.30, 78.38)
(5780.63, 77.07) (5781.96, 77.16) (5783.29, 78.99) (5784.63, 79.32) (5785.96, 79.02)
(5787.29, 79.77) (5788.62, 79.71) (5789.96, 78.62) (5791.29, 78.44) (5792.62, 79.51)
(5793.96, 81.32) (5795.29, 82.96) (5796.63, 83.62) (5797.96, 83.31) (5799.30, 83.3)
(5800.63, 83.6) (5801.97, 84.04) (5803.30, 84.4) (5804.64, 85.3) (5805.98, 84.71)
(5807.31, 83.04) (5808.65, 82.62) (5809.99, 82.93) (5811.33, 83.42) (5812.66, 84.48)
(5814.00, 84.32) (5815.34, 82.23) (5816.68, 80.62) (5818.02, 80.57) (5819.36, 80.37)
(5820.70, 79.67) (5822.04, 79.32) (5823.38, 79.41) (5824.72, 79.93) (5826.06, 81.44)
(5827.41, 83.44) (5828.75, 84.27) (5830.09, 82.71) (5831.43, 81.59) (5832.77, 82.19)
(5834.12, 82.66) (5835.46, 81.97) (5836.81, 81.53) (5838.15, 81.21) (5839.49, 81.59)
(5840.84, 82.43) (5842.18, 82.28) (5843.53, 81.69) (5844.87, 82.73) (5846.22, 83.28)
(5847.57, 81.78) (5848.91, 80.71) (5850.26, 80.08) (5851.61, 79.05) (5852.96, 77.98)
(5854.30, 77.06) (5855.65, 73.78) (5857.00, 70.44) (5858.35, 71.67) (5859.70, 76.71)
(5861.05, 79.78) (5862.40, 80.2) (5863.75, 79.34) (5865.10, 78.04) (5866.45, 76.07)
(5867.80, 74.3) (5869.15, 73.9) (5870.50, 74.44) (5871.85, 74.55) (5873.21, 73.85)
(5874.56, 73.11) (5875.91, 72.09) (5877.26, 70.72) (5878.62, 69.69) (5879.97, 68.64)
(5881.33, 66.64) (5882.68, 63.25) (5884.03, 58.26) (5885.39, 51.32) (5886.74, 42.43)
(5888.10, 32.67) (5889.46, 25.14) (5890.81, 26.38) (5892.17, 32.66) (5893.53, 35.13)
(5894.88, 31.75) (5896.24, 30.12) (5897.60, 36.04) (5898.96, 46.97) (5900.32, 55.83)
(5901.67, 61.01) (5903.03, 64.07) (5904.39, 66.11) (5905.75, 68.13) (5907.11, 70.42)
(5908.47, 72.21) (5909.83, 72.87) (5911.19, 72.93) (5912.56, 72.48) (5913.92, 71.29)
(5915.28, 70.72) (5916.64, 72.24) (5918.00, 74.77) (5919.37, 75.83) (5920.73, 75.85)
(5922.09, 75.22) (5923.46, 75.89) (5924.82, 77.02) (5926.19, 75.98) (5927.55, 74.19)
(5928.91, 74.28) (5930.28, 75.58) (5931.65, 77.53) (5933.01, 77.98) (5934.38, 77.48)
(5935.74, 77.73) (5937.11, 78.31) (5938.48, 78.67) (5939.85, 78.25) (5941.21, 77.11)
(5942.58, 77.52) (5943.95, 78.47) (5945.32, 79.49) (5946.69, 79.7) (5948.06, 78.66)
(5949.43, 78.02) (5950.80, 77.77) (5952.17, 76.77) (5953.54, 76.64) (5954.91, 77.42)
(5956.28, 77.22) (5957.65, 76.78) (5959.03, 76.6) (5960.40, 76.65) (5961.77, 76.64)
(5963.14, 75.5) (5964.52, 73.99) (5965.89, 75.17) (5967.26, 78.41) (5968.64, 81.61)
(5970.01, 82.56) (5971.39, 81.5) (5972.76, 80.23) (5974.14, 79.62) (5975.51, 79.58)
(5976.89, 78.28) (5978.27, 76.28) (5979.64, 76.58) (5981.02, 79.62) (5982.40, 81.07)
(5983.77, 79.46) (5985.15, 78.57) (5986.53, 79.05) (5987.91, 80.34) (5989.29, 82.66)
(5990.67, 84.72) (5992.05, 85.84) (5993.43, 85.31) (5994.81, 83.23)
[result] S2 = -0.114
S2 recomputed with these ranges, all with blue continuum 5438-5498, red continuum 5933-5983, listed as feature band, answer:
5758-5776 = -0.12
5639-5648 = -0.06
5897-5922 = 0.15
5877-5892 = 0.43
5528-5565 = -0.05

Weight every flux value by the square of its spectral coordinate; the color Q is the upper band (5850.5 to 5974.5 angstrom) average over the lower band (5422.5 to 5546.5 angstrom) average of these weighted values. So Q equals 1.3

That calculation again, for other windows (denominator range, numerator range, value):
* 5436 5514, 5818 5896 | 1.29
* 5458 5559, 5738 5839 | 1.36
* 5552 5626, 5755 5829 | 1.32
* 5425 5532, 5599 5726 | 1.21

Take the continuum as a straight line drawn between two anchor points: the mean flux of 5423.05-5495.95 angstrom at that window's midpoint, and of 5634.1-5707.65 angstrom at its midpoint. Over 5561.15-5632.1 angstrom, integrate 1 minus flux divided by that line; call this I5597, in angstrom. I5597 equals 3.9 angstrom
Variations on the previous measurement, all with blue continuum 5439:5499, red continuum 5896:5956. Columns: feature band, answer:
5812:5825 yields -2.0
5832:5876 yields -4.7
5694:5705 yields -1.2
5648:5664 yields -1.6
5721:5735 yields -2.0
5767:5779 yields -1.9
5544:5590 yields -1.7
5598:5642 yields -1.0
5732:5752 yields -3.3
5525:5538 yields -0.8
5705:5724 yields -2.2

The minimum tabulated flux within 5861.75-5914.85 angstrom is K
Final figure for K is 25.14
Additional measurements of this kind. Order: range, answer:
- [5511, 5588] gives 56.7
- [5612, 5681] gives 64.32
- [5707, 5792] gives 72.7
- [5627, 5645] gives 67.76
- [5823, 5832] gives 79.41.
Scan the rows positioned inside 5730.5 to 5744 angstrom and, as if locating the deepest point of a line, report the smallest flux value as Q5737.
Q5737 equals 77.06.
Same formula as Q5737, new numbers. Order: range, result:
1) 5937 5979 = 73.99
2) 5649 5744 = 69.02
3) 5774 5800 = 77.07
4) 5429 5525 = 54.38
